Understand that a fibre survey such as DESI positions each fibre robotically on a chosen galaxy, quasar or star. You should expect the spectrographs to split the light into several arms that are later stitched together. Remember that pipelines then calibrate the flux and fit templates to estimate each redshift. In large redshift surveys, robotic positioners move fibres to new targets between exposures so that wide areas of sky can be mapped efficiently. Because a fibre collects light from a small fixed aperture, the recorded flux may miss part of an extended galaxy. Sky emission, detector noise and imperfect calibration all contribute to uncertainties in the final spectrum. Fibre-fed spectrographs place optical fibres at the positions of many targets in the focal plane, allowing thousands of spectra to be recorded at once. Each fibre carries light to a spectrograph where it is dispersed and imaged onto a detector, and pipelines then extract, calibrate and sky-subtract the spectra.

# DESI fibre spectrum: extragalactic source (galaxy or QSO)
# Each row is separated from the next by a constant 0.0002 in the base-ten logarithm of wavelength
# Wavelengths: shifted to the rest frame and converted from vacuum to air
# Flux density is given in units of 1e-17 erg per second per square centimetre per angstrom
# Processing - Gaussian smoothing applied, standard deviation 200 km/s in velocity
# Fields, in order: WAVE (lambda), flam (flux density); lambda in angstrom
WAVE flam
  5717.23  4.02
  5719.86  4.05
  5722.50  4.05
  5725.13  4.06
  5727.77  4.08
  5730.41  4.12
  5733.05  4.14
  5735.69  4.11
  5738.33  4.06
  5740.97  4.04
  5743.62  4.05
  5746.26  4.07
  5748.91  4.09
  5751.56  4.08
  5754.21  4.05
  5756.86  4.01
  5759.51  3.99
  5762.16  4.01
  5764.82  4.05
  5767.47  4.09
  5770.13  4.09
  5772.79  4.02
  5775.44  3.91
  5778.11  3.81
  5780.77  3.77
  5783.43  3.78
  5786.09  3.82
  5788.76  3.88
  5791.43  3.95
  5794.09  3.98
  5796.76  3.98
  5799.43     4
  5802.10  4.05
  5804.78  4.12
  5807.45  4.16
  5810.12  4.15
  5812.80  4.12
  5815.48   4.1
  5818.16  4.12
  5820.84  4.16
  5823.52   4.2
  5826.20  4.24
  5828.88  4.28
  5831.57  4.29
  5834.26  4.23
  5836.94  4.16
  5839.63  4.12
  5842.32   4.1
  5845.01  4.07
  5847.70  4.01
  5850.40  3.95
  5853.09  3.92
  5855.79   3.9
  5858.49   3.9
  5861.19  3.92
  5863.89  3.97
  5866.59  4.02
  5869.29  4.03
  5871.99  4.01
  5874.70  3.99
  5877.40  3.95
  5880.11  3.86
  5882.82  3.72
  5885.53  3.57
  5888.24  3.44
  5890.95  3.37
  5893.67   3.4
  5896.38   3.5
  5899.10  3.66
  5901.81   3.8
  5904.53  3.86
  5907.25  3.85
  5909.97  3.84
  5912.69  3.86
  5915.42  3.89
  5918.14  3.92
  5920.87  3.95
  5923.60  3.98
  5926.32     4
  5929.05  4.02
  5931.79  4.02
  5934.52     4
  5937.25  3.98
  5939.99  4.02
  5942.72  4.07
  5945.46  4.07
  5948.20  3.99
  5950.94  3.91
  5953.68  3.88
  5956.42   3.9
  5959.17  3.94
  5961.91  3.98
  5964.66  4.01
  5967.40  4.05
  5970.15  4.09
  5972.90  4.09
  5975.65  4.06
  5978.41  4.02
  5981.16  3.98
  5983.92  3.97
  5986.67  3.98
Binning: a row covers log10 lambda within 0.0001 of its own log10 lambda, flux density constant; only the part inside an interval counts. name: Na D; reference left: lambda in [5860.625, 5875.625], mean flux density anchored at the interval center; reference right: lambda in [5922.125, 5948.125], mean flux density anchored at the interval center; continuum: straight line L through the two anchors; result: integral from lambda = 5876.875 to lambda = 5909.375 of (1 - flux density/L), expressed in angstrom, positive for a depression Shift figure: 2.8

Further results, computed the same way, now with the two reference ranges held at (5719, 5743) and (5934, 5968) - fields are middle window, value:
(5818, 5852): -1.0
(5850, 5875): 0.4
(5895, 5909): 0.9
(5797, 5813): -0.2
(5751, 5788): 0.9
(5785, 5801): 0.4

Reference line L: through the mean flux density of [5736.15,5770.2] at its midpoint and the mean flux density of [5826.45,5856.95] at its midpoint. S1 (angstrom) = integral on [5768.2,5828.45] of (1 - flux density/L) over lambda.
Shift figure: 0.8 angstrom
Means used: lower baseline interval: 4.05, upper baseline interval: 4.1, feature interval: 4.02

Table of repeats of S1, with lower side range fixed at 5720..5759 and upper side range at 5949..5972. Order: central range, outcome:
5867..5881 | 0.13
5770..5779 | 0.24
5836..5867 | 0.16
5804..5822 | -0.42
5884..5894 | 1.37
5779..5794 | 0.74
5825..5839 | -0.71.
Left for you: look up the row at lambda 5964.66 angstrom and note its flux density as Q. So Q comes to 4.01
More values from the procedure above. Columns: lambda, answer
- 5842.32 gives 4.1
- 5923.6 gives 3.98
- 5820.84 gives 4.16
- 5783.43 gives 3.78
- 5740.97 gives 4.04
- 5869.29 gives 4.03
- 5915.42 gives 3.89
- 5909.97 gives 3.84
